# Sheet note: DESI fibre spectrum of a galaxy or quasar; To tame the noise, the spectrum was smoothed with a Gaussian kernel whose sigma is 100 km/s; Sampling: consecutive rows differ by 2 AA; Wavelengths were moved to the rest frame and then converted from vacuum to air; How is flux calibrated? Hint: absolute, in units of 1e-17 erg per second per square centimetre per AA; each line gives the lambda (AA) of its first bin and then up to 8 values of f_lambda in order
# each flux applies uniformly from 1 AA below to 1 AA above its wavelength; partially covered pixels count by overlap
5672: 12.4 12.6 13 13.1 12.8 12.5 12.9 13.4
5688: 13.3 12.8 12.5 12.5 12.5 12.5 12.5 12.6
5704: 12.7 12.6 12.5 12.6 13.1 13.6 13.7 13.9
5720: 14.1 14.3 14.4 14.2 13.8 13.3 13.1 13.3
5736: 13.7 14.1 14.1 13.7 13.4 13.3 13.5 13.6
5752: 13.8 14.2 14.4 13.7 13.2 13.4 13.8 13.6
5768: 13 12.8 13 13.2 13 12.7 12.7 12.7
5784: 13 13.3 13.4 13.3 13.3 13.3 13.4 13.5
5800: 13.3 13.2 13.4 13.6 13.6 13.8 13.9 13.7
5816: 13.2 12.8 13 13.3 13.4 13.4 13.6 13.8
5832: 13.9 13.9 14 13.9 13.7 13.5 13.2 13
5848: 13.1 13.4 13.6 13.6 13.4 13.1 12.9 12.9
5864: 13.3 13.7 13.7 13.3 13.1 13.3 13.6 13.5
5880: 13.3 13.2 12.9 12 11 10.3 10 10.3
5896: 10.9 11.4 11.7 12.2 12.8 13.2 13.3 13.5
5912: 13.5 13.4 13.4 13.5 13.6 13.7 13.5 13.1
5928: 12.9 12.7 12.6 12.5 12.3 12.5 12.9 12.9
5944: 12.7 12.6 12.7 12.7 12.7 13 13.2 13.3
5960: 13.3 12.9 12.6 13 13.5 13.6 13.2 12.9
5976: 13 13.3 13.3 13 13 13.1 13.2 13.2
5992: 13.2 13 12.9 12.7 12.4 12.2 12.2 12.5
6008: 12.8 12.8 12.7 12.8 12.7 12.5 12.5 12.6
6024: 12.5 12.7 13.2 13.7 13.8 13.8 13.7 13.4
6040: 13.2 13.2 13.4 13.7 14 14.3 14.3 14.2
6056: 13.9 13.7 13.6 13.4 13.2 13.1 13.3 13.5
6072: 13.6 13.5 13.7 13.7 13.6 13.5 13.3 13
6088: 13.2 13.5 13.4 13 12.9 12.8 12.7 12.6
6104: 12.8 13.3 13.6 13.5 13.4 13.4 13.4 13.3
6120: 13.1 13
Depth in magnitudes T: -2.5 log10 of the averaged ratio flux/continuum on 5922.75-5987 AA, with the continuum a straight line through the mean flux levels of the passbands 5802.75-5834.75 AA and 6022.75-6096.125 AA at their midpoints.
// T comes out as 0.04 mag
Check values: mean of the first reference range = 13.5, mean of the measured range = 13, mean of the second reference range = 13.5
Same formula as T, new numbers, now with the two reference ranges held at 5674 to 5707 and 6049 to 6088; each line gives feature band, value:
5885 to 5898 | 0.22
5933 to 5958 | 0.05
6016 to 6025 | 0.08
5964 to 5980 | 0.02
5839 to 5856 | -0.02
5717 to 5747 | -0.08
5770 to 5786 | 0.00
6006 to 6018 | 0.06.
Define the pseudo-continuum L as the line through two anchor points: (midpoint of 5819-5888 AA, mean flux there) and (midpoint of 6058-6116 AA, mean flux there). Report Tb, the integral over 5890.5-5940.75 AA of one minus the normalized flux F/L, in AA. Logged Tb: 2.76 AA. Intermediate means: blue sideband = 13.3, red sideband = 13.3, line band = 12.6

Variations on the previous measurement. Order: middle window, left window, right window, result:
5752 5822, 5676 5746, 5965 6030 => -1.0 AA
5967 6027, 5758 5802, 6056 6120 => 1.9 AA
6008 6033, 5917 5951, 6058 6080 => 0.8 AA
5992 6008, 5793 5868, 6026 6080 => 1.1 AA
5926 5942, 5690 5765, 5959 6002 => 0.5 AA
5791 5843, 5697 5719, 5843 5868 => -1.3 AA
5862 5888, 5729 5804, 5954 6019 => 0.0 AA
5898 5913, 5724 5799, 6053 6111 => 0.7 AA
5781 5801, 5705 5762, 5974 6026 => 0.3 AA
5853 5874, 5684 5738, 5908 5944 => -0.3 AA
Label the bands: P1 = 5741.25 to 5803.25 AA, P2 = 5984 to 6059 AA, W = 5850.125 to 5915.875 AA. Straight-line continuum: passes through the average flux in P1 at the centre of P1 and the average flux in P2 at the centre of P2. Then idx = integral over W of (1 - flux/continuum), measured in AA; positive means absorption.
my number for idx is 2.8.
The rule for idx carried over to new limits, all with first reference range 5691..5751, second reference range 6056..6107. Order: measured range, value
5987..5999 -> 0.2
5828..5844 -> -0.5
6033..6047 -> -0.2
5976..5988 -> 0.1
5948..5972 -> 0.4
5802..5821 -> -0.2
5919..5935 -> 0.3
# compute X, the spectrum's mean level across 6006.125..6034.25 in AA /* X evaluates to 12.9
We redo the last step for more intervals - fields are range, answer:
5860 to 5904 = 12.4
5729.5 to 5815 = 13.4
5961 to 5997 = 13.1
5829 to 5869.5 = 13.5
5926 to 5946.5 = 12.7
